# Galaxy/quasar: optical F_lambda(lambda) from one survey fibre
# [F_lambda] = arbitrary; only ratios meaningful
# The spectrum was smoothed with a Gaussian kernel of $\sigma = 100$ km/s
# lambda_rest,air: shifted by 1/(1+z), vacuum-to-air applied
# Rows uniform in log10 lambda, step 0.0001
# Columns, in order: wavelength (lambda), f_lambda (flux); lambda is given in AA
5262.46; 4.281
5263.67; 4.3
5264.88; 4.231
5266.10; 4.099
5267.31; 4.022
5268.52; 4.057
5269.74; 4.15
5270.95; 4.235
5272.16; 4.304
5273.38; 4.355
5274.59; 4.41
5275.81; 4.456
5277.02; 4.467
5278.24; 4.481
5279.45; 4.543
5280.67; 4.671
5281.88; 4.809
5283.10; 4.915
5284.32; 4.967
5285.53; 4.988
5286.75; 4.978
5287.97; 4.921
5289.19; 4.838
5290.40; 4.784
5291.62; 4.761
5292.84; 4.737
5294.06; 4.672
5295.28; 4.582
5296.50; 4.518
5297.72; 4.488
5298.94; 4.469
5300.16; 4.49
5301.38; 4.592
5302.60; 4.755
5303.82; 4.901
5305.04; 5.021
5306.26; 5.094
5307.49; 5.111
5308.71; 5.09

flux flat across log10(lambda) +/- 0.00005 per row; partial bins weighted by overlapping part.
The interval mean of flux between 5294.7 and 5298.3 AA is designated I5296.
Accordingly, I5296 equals 4.53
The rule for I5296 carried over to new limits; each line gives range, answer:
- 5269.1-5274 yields 4.26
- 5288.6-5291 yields 4.83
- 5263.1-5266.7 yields 4.2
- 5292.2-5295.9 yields 4.66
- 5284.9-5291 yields 4.91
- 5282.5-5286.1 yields 4.96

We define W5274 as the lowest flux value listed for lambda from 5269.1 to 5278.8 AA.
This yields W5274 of 4.15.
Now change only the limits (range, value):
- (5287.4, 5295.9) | 4.582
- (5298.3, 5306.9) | 4.469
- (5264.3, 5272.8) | 4.022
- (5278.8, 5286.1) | 4.543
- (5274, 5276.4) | 4.41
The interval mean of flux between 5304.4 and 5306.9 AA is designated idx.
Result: 5.05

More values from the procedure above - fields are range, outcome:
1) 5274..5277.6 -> 4.44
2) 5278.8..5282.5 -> 4.68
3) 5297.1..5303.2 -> 4.56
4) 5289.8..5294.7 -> 4.73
